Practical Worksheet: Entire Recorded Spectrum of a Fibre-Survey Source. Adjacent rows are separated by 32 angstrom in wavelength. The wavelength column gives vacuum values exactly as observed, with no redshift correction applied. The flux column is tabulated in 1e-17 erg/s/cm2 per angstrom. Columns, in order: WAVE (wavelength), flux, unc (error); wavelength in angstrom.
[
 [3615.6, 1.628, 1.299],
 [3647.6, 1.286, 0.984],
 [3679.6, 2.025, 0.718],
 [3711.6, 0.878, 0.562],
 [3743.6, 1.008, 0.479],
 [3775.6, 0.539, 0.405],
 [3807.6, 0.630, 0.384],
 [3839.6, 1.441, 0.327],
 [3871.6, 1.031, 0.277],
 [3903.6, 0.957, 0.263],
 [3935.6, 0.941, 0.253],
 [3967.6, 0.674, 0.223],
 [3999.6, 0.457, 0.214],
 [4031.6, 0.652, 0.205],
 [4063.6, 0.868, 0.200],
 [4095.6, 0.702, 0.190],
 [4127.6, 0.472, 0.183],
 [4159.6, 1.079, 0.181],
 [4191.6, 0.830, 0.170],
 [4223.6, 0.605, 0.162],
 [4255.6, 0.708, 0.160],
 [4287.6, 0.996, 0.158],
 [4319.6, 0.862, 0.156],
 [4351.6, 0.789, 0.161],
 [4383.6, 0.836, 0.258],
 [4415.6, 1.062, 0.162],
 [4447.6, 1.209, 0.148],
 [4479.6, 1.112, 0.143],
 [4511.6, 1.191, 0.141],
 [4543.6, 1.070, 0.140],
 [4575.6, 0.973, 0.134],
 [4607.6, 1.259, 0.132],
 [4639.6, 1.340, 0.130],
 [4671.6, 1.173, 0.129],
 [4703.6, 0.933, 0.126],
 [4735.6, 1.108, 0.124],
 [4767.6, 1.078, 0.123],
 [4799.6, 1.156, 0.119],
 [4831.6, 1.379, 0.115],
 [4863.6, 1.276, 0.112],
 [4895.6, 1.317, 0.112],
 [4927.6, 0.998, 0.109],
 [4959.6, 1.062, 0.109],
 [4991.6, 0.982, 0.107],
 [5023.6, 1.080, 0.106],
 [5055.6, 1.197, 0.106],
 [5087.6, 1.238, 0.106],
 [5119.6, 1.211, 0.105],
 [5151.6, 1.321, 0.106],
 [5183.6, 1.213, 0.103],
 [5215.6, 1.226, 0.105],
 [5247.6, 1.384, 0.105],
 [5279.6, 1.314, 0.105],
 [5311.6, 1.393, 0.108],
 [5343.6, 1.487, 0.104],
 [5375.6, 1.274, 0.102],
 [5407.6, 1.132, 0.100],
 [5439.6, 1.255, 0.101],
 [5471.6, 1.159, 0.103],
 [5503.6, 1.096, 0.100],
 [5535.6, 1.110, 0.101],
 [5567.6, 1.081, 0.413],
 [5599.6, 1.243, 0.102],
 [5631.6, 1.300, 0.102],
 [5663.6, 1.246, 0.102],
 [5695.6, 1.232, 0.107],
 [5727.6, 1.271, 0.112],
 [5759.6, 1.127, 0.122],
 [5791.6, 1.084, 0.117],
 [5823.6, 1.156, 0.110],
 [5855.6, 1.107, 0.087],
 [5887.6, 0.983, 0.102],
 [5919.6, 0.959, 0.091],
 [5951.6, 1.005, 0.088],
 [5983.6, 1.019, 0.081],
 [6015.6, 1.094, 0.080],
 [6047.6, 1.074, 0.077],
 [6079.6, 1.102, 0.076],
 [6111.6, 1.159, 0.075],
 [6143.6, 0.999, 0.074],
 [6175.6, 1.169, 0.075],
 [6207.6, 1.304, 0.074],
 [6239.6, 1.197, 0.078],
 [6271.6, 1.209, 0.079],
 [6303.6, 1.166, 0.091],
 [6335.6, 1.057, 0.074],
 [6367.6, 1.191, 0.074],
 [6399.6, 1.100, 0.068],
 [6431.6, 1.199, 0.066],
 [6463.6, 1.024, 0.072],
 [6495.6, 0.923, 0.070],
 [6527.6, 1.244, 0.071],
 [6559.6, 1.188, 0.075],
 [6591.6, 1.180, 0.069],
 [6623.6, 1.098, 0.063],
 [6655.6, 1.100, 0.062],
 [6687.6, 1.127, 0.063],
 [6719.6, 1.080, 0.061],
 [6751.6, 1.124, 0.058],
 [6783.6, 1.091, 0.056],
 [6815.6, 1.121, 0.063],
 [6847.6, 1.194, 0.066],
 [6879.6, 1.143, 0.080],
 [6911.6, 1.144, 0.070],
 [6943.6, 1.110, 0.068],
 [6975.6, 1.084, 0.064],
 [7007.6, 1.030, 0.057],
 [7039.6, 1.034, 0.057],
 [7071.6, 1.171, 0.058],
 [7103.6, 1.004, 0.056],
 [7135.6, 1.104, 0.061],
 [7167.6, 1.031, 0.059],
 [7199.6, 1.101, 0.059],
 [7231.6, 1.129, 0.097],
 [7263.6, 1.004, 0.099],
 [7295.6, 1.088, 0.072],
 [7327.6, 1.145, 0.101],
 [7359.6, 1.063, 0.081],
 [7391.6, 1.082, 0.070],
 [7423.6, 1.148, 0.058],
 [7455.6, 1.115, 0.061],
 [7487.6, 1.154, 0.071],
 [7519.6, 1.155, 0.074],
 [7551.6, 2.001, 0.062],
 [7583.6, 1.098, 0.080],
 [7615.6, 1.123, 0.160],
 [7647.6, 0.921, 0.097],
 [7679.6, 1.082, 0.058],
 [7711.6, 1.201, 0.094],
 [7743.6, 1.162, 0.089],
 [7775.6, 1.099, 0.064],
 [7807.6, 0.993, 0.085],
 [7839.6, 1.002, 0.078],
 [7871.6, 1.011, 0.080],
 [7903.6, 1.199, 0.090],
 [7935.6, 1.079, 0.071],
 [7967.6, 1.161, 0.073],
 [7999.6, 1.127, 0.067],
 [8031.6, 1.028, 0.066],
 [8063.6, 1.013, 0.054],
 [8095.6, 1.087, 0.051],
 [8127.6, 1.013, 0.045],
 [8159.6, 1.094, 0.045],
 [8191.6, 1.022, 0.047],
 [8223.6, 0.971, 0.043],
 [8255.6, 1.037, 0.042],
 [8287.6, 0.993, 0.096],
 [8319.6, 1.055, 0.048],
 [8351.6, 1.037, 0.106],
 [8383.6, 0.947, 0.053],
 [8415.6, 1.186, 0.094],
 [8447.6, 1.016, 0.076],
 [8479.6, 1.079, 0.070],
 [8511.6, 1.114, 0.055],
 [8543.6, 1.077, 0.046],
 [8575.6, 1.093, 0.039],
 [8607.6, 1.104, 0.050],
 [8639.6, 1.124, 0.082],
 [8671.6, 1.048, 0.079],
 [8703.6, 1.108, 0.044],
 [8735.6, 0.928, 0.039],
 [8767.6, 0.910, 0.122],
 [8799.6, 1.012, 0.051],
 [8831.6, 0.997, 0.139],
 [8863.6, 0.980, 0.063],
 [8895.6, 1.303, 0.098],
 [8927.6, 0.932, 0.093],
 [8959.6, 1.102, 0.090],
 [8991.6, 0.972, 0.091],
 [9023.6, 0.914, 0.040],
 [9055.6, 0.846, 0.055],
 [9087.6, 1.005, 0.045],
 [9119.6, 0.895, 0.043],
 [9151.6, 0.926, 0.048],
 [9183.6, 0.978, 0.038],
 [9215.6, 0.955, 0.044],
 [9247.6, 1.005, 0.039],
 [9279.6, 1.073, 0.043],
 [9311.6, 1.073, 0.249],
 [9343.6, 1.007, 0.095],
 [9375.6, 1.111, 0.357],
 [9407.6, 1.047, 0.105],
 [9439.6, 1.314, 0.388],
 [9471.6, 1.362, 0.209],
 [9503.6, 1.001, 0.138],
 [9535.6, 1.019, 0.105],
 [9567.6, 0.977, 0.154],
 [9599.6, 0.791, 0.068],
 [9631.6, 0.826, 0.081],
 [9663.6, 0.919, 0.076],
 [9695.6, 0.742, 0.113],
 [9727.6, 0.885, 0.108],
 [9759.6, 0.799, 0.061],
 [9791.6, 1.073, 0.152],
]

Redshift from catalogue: 0.149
